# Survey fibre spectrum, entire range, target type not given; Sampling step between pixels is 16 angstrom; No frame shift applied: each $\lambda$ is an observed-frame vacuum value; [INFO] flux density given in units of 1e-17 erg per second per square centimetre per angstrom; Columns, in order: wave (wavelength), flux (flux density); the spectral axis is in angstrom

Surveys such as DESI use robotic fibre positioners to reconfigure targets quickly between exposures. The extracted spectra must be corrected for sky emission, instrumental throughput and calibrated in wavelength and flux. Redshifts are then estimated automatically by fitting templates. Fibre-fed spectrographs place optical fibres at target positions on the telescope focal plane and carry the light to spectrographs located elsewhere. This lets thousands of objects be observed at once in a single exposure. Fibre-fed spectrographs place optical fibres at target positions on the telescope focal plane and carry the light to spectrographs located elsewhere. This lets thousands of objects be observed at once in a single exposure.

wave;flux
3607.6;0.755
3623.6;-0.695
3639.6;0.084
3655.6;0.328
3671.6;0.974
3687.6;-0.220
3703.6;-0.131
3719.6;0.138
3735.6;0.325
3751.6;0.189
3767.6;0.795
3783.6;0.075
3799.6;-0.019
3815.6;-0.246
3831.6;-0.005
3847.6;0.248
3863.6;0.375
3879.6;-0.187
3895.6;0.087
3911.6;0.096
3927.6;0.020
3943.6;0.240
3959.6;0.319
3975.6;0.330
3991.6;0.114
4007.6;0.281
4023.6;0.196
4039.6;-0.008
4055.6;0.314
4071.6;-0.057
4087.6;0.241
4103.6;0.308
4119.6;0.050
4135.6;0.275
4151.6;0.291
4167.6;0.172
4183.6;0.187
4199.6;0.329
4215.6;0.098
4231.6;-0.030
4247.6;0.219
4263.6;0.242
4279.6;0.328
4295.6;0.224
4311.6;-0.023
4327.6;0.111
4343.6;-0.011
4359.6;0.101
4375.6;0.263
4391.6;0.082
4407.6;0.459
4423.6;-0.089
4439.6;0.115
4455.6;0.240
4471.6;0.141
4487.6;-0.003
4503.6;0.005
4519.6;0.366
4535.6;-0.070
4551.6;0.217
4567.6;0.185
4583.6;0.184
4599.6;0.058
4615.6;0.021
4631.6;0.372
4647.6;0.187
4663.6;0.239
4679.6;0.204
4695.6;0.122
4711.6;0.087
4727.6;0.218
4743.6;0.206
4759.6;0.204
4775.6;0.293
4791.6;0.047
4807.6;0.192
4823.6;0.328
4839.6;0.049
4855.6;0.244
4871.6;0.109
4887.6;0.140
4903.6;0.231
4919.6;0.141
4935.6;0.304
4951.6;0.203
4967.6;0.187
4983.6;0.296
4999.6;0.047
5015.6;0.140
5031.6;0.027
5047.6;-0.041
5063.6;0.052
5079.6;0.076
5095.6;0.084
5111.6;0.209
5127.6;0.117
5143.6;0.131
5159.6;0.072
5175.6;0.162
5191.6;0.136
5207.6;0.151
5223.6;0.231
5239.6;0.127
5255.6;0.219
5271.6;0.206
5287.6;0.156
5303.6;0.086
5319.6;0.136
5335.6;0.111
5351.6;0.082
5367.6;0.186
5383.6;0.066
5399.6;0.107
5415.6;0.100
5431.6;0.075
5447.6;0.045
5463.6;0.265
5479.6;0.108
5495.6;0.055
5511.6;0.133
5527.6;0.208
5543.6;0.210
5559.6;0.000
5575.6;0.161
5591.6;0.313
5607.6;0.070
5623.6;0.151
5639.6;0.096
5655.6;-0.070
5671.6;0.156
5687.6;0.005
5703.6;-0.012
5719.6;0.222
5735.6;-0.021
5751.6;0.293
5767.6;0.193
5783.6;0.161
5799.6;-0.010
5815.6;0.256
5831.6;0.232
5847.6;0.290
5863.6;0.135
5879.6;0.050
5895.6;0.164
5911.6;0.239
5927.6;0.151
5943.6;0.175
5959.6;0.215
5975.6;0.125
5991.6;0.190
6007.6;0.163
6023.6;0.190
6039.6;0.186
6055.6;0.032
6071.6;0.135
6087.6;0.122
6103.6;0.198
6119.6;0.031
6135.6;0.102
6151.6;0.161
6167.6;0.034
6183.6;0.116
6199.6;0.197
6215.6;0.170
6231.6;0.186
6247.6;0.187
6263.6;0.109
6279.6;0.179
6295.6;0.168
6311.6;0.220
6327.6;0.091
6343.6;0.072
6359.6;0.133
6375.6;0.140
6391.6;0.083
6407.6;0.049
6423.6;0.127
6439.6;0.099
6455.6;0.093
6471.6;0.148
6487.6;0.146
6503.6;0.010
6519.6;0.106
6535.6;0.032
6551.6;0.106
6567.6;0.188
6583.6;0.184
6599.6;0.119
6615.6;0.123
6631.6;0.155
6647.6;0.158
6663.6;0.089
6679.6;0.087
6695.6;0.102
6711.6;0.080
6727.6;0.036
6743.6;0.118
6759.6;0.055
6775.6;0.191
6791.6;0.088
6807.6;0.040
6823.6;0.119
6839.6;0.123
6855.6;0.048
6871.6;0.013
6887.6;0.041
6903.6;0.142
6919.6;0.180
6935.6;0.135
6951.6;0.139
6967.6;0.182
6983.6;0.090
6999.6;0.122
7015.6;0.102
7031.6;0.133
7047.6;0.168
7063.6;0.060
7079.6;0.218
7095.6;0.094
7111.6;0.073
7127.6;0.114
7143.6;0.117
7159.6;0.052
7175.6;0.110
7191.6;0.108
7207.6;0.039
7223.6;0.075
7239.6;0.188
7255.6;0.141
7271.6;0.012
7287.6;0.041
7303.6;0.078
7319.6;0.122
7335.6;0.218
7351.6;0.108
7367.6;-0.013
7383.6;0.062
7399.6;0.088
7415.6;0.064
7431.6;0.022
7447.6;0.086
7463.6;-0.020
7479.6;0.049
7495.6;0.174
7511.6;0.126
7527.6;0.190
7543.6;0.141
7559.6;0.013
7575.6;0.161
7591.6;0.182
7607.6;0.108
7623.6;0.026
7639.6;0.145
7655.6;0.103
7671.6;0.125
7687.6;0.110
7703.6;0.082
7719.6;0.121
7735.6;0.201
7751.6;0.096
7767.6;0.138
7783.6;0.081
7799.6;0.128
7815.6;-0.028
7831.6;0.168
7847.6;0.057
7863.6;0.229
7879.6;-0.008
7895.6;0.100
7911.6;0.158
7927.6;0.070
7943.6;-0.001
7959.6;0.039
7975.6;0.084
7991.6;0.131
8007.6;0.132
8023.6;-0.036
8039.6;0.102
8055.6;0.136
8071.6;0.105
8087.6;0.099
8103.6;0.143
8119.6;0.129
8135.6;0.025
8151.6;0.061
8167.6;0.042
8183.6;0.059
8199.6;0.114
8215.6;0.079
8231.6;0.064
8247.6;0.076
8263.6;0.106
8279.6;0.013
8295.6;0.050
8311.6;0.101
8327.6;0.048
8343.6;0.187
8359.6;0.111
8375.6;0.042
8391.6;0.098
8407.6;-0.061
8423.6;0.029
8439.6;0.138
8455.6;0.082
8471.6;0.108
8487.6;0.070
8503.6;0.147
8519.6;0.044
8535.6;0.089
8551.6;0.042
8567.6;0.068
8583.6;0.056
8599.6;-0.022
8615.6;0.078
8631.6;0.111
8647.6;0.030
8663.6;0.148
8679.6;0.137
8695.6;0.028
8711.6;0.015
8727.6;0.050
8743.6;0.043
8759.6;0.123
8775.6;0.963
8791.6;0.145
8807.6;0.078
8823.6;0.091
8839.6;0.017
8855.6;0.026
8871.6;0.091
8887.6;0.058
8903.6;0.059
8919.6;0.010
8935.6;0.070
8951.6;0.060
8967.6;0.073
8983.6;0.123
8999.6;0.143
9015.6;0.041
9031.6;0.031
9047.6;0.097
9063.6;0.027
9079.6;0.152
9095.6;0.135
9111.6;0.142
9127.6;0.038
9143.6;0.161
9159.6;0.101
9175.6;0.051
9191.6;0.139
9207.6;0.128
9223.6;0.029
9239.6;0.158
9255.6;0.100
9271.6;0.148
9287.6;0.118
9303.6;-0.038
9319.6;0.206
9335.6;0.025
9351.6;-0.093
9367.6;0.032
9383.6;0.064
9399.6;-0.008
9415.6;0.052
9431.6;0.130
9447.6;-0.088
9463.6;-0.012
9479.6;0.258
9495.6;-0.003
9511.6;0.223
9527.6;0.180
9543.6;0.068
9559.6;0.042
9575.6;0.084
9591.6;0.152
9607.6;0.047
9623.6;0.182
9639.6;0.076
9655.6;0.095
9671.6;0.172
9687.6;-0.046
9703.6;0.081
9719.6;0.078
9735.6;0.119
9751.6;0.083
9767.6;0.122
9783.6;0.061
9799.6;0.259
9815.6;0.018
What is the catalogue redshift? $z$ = 1.35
